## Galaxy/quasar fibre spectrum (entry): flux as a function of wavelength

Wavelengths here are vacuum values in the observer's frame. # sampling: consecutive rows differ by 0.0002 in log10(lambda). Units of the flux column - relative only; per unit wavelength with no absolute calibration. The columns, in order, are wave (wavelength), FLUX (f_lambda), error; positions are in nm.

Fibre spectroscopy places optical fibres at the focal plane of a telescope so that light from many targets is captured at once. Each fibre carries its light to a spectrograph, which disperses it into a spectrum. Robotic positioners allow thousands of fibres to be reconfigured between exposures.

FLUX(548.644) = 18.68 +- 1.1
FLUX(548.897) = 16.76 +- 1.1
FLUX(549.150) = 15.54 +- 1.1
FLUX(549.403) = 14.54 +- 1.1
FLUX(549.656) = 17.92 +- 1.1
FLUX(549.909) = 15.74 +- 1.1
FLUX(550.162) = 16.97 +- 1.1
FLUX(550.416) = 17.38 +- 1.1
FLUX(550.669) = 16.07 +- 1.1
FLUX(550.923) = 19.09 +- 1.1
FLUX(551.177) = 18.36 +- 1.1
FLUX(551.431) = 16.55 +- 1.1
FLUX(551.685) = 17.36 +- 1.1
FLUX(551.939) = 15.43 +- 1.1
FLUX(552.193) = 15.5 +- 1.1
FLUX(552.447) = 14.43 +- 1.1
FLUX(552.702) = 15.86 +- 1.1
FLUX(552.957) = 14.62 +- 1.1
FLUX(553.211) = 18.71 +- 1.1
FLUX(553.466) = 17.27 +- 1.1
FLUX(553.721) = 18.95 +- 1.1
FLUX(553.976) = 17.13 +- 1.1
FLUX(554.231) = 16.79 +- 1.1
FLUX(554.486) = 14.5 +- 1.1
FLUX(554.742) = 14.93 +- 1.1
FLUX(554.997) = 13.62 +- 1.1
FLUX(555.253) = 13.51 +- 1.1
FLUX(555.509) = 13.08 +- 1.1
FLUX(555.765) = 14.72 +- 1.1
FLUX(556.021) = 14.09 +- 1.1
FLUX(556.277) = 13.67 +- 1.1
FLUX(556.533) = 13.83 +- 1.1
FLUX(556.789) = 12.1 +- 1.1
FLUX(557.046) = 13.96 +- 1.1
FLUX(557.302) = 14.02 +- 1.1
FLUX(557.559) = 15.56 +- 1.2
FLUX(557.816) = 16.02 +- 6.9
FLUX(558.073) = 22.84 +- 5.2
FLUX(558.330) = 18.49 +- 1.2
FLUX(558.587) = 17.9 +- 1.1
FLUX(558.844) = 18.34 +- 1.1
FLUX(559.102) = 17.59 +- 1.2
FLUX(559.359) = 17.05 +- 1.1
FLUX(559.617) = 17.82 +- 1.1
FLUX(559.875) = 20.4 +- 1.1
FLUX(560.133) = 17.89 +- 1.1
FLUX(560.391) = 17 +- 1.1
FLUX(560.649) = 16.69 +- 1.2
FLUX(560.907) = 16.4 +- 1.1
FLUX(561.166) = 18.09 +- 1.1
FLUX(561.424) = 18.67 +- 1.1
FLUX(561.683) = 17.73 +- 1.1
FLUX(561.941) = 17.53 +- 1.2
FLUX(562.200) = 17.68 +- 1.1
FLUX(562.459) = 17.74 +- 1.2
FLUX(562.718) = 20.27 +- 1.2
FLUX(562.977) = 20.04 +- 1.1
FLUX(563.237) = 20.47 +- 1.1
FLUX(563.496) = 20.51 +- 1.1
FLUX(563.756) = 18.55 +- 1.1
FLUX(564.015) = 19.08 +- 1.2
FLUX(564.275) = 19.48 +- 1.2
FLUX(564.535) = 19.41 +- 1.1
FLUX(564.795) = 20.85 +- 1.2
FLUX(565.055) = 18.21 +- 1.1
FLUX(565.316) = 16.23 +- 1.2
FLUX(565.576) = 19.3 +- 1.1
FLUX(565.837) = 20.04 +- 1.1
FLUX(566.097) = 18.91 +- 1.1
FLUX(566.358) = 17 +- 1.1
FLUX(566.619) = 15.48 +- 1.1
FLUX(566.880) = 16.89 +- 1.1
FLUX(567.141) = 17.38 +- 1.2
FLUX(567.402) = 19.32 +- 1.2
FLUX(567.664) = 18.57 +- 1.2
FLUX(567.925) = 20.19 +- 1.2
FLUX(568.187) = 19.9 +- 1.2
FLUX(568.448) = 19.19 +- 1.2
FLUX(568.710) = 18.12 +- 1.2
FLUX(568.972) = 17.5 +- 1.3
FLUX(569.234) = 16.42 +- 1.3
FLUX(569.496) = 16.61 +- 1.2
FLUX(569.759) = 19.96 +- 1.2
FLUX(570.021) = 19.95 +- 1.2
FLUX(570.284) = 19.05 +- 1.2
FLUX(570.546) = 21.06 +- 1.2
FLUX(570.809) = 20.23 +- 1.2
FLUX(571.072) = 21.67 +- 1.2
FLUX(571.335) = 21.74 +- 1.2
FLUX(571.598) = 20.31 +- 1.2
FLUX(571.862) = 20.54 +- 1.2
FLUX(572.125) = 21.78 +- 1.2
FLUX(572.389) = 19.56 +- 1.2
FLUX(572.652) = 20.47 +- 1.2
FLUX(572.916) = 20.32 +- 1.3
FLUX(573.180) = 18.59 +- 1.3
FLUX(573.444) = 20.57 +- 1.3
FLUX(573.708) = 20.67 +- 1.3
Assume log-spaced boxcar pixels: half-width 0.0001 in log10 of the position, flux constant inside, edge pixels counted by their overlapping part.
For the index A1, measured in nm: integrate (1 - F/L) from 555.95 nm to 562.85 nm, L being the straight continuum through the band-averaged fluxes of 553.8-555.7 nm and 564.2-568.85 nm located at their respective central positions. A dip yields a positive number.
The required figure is -0.28 nm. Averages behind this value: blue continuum 14.9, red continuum 18.6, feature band 17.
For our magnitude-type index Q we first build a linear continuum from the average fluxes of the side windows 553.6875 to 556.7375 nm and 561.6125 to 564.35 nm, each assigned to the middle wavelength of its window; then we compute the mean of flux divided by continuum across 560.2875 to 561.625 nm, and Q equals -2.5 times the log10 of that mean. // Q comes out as 0.032 mag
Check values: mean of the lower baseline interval 14.7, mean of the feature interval 17.4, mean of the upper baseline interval 19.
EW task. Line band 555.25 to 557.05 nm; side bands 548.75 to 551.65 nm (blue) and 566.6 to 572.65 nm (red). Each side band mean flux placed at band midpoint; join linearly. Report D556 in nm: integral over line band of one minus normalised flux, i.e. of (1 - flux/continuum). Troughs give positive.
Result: 0.41 nm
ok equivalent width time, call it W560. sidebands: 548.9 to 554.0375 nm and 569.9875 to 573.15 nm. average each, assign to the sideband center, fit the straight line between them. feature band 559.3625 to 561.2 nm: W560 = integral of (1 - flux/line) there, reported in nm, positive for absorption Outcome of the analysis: 0.07 nm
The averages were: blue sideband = 16.7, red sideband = 20.5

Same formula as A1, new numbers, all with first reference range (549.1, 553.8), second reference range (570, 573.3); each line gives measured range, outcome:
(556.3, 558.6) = 0.25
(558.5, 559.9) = 0.01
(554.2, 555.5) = 0.22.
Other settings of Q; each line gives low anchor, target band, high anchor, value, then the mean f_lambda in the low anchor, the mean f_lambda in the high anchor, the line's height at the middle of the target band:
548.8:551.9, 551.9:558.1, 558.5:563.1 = 0.14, 16.8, 18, 17.4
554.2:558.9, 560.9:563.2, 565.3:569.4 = -0.10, 15.3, 18.2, 16.8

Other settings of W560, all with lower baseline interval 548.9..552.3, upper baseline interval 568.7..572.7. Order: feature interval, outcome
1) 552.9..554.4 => -0.01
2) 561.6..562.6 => 0.04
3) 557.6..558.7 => -0.05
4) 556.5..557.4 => 0.21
